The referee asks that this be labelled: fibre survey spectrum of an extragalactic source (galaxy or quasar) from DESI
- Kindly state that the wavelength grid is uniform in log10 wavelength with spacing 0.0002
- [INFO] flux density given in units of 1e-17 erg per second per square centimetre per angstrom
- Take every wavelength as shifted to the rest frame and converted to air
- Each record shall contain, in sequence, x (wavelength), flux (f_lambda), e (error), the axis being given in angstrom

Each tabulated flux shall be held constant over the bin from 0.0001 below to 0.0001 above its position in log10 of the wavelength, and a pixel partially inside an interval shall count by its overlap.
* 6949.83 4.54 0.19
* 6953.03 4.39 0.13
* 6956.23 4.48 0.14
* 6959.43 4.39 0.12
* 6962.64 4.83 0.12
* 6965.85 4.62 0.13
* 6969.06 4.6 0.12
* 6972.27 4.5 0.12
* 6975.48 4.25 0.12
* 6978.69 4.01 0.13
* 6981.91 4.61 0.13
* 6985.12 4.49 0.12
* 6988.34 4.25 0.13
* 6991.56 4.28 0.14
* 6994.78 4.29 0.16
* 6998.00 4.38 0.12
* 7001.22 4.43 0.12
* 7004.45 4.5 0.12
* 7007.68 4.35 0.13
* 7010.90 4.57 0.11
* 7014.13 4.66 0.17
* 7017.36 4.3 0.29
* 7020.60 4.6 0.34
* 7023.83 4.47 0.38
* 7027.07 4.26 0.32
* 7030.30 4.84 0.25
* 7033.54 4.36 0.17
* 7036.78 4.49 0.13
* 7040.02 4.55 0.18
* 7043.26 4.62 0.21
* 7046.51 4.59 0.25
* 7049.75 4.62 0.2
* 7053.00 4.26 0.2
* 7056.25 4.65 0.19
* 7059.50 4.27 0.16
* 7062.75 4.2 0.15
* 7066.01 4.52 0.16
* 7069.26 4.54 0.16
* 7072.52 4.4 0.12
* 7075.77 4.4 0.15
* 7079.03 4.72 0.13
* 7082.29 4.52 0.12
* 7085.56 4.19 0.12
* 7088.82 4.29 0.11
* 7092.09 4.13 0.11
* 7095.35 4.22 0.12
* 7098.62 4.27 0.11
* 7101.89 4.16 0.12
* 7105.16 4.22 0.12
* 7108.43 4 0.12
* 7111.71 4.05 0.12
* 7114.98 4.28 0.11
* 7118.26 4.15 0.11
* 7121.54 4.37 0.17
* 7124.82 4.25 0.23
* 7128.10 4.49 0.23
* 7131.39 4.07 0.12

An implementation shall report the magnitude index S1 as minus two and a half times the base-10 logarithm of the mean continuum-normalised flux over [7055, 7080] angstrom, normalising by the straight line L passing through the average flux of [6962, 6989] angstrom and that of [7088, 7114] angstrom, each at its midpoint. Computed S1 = -0.05 mag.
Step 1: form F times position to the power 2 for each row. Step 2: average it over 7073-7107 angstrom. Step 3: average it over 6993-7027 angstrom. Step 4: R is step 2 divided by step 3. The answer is 1.0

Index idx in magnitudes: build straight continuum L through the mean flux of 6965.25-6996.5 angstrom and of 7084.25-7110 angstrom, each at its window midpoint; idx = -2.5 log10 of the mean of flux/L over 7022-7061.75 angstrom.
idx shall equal -0.05 mag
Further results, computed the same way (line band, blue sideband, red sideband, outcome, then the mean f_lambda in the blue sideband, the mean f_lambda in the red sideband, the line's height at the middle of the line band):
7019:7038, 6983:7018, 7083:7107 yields -0.04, 4.42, 4.22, 4.36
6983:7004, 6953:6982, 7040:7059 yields 0.03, 4.46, 4.53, 4.49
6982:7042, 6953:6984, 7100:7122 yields -0.02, 4.47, 4.17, 4.38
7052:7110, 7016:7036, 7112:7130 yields 0.01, 4.47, 4.28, 4.36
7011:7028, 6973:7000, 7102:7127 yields -0.04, 4.33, 4.19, 4.29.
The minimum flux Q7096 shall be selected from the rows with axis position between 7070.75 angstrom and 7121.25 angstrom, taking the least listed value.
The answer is 4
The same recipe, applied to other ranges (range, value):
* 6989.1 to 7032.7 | 4.26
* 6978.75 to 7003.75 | 4.25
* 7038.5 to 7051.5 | 4.55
